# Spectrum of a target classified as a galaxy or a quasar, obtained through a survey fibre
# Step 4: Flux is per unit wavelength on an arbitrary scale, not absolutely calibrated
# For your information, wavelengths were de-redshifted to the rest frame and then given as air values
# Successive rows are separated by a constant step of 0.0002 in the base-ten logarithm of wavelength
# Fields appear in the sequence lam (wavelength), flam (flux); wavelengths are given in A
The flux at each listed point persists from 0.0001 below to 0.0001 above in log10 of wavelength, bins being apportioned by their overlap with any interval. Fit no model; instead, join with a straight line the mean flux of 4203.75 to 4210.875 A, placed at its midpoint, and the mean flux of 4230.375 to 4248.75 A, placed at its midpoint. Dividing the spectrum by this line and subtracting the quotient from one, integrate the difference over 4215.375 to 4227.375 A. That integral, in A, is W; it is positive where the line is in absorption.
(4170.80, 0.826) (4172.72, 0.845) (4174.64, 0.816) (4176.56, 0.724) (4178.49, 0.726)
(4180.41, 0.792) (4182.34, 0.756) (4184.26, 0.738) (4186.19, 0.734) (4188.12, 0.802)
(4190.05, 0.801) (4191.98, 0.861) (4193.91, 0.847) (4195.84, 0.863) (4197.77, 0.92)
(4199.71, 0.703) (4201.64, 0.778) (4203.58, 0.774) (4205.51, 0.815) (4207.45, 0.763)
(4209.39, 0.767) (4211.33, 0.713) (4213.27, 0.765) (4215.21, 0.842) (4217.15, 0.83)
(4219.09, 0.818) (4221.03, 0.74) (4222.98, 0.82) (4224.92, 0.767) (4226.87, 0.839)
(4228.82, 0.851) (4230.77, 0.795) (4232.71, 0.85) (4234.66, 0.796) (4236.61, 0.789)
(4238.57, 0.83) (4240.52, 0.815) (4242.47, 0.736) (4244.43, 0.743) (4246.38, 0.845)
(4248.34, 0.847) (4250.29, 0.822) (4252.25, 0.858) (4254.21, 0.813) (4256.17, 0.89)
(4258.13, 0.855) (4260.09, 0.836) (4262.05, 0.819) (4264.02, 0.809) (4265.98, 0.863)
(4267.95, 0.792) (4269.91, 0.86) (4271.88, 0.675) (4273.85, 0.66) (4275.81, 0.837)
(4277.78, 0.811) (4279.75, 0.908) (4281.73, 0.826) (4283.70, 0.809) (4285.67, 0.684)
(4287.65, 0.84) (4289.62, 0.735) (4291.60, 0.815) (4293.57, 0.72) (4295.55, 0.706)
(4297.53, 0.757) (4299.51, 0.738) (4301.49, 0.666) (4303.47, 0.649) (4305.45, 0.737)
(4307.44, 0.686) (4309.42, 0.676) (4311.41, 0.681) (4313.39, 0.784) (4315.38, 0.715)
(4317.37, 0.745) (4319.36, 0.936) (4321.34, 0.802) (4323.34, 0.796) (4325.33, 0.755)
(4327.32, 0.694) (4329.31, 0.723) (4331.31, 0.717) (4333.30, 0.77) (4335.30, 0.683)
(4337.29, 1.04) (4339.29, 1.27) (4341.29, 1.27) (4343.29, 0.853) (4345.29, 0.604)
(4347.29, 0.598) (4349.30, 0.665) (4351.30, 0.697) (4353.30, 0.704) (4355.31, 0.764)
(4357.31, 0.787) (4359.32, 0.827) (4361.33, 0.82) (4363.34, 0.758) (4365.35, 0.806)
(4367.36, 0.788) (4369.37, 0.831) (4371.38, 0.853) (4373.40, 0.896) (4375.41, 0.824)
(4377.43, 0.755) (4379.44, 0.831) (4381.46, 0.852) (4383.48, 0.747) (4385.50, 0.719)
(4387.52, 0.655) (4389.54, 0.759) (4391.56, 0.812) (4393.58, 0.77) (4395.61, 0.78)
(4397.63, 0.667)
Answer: -0.2 A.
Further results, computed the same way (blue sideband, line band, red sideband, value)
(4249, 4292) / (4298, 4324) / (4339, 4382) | 2.3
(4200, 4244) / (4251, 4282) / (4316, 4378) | -0.8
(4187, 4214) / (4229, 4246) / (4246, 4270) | 0.5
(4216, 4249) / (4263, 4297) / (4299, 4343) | 0.7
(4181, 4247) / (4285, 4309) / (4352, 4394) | 2.0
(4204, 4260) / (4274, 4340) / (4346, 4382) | 1.3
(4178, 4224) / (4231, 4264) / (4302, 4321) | -2.3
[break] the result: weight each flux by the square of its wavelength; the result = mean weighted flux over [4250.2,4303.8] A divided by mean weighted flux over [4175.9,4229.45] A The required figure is 1.0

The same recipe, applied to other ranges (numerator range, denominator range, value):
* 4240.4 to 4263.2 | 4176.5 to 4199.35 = 1.06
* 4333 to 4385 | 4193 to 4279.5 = 1.07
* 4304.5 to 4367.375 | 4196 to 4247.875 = 1.04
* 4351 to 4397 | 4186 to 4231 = 1.06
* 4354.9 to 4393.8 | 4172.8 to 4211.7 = 1.10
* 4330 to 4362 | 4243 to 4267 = 1.02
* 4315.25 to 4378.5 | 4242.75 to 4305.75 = 1.06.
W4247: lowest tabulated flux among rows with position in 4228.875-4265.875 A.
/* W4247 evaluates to 0.736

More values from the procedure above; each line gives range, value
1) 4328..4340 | 0.683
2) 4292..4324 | 0.649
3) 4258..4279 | 0.66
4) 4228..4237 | 0.789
